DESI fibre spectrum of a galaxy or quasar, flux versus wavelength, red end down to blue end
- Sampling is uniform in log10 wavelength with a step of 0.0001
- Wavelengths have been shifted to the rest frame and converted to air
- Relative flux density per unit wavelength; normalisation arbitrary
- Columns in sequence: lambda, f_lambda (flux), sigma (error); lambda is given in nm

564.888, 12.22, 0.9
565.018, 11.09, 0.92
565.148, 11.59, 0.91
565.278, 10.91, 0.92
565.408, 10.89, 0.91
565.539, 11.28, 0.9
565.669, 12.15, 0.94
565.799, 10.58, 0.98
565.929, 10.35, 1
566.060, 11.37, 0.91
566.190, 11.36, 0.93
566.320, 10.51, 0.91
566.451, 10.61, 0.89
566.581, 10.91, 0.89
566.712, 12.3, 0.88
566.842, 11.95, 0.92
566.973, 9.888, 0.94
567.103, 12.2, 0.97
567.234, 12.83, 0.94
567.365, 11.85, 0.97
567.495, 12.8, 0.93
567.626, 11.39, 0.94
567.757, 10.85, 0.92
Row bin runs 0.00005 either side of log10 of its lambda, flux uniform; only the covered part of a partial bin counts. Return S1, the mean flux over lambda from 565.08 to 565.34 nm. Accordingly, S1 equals 11.3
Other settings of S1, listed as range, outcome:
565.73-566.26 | 10.9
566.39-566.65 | 10.8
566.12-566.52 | 10.9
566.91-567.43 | 11.7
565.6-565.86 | 11.4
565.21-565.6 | 11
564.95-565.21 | 11.4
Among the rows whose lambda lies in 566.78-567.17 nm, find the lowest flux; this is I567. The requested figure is 9.888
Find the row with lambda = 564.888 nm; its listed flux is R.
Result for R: 12.22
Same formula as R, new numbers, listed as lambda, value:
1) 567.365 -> 11.85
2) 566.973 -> 9.888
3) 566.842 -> 11.95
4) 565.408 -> 10.89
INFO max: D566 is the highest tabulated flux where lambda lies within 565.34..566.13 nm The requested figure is 12.15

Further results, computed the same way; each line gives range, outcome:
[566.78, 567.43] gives 12.83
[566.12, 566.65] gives 11.36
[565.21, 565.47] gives 10.91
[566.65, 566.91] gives 12.3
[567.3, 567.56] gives 12.8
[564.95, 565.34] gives 11.59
